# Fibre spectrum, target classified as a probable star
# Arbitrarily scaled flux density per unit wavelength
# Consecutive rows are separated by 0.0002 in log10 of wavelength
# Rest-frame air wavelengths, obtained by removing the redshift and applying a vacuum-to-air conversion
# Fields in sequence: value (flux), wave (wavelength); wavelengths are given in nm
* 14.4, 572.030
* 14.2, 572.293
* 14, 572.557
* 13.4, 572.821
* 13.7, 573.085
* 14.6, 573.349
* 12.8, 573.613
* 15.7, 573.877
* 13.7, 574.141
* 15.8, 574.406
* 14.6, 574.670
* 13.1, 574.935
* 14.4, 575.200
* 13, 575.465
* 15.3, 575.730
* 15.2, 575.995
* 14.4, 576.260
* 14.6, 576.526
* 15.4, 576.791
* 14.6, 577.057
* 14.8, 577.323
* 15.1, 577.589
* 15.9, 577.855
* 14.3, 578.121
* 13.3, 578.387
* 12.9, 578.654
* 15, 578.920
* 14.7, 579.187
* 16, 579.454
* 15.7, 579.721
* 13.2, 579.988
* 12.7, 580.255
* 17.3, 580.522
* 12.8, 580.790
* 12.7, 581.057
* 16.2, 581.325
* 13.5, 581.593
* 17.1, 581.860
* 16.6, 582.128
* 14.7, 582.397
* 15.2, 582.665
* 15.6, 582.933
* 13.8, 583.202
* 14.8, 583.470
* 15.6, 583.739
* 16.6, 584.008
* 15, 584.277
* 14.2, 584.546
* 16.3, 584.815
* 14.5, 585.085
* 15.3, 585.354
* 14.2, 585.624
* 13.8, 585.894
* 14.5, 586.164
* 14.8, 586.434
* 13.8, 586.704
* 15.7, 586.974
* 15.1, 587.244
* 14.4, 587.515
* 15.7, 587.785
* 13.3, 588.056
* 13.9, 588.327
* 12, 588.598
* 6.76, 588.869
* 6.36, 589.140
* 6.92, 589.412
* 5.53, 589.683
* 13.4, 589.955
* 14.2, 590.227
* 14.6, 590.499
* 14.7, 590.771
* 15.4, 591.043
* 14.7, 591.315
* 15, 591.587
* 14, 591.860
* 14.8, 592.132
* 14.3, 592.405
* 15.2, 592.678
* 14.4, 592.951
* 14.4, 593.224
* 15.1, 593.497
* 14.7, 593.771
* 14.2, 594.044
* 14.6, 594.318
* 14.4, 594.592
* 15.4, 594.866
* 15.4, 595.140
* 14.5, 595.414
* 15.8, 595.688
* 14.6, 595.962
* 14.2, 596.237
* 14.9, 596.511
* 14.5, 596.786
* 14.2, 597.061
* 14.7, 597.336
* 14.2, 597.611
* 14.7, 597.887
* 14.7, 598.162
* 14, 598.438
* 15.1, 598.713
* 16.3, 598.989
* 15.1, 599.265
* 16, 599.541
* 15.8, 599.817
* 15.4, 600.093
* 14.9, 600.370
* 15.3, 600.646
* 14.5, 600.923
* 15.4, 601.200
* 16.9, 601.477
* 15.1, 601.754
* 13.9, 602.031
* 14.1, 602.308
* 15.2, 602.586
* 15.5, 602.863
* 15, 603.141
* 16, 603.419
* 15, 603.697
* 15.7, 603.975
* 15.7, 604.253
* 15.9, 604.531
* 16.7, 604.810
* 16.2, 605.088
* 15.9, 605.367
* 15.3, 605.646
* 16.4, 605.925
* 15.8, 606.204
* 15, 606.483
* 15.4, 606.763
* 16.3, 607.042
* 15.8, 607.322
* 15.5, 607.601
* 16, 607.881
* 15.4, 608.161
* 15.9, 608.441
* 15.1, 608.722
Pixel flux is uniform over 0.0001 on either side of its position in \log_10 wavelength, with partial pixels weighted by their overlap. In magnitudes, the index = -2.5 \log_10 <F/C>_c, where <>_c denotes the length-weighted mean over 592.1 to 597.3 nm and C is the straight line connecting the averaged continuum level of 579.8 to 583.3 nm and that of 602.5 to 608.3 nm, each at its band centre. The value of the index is 0.04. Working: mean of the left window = 14.7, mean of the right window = 15.7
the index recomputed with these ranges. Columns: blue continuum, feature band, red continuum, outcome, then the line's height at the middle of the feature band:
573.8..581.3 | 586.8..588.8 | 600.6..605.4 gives 0.06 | 14.9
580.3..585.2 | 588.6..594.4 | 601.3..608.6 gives 0.18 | 15.3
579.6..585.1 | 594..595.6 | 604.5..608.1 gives 0.04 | 15.4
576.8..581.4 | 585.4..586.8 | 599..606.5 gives 0.04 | 14.8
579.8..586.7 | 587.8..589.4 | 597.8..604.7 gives 0.38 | 15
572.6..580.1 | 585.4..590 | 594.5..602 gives 0.19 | 14.8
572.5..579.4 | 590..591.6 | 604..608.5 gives 0.03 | 15.1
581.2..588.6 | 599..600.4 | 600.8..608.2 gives -0.01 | 15.4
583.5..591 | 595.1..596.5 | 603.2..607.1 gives -0.02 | 14.5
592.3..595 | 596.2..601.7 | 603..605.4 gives 0.01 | 15.2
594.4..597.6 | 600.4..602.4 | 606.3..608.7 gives 0.01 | 15.2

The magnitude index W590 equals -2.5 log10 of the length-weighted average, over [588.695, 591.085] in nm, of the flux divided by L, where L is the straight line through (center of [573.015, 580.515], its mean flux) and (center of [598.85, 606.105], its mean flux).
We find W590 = 0.37 mag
